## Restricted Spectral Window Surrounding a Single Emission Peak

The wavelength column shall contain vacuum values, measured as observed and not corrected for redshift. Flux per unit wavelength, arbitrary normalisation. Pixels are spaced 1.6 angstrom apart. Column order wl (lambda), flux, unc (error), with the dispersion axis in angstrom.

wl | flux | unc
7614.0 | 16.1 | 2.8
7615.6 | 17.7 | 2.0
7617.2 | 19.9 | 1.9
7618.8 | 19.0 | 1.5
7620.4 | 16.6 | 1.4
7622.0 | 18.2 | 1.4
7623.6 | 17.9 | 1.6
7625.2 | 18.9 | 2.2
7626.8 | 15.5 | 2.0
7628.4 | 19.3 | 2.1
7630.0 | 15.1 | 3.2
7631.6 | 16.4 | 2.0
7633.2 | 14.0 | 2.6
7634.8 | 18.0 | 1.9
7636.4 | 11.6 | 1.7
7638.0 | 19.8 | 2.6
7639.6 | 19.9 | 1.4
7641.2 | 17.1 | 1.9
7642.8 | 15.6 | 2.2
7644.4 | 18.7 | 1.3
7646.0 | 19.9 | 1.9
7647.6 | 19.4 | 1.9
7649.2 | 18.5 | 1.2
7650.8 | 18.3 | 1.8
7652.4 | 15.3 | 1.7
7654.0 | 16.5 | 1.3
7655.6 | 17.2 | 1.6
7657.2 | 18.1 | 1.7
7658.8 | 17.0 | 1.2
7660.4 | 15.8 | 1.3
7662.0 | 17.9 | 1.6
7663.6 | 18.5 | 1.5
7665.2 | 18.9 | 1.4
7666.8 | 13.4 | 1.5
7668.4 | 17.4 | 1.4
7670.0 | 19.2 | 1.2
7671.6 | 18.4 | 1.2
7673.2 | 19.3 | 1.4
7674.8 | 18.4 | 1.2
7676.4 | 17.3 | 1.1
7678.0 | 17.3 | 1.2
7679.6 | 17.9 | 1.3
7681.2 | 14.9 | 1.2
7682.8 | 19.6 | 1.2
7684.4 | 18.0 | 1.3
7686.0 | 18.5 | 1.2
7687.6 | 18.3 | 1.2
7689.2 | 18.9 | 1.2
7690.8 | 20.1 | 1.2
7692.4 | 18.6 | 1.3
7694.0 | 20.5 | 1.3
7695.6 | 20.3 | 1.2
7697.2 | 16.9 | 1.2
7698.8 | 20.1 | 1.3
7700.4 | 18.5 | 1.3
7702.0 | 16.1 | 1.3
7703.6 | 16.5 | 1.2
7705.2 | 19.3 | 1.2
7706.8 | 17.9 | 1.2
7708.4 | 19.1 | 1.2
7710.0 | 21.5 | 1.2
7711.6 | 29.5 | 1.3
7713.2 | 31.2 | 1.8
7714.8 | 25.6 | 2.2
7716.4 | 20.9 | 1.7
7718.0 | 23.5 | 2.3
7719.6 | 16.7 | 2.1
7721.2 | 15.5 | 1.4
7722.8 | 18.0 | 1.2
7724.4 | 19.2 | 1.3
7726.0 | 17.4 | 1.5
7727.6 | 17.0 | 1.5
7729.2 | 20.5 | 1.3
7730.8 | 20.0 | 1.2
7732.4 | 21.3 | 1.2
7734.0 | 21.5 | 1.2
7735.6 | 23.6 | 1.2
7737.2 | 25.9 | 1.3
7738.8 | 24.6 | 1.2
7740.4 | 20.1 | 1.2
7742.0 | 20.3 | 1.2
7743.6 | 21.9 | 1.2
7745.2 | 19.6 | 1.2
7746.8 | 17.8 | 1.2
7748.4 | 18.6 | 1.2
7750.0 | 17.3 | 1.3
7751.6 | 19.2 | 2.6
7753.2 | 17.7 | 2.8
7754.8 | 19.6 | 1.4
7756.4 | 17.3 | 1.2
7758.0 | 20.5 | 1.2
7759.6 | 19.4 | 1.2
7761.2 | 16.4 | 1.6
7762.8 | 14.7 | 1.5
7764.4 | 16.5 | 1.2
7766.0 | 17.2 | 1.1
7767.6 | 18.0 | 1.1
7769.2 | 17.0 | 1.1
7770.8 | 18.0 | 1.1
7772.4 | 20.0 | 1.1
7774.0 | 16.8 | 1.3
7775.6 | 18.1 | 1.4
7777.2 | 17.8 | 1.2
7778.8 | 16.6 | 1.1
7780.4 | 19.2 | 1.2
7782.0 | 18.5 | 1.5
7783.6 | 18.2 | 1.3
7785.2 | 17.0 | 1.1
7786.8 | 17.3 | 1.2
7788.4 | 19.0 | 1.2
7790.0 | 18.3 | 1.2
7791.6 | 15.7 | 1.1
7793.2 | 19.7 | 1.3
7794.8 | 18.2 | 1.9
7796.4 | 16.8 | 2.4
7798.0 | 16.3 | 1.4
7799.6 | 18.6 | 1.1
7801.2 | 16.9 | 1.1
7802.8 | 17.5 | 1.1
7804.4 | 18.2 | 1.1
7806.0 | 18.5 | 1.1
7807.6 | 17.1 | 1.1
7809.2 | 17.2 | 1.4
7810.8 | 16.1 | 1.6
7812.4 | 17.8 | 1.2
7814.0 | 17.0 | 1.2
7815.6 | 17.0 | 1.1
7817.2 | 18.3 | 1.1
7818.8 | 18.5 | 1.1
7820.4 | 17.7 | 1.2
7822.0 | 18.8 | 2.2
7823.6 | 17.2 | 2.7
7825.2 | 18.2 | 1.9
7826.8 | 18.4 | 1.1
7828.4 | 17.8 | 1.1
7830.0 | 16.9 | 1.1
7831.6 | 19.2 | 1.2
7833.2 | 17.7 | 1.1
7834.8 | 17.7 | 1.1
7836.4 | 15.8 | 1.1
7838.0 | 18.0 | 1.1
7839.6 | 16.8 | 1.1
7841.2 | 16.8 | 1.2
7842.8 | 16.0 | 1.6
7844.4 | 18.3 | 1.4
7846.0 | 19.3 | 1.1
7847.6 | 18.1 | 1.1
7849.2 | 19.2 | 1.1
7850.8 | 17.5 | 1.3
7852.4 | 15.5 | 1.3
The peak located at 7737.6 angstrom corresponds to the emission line [N II] 6583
